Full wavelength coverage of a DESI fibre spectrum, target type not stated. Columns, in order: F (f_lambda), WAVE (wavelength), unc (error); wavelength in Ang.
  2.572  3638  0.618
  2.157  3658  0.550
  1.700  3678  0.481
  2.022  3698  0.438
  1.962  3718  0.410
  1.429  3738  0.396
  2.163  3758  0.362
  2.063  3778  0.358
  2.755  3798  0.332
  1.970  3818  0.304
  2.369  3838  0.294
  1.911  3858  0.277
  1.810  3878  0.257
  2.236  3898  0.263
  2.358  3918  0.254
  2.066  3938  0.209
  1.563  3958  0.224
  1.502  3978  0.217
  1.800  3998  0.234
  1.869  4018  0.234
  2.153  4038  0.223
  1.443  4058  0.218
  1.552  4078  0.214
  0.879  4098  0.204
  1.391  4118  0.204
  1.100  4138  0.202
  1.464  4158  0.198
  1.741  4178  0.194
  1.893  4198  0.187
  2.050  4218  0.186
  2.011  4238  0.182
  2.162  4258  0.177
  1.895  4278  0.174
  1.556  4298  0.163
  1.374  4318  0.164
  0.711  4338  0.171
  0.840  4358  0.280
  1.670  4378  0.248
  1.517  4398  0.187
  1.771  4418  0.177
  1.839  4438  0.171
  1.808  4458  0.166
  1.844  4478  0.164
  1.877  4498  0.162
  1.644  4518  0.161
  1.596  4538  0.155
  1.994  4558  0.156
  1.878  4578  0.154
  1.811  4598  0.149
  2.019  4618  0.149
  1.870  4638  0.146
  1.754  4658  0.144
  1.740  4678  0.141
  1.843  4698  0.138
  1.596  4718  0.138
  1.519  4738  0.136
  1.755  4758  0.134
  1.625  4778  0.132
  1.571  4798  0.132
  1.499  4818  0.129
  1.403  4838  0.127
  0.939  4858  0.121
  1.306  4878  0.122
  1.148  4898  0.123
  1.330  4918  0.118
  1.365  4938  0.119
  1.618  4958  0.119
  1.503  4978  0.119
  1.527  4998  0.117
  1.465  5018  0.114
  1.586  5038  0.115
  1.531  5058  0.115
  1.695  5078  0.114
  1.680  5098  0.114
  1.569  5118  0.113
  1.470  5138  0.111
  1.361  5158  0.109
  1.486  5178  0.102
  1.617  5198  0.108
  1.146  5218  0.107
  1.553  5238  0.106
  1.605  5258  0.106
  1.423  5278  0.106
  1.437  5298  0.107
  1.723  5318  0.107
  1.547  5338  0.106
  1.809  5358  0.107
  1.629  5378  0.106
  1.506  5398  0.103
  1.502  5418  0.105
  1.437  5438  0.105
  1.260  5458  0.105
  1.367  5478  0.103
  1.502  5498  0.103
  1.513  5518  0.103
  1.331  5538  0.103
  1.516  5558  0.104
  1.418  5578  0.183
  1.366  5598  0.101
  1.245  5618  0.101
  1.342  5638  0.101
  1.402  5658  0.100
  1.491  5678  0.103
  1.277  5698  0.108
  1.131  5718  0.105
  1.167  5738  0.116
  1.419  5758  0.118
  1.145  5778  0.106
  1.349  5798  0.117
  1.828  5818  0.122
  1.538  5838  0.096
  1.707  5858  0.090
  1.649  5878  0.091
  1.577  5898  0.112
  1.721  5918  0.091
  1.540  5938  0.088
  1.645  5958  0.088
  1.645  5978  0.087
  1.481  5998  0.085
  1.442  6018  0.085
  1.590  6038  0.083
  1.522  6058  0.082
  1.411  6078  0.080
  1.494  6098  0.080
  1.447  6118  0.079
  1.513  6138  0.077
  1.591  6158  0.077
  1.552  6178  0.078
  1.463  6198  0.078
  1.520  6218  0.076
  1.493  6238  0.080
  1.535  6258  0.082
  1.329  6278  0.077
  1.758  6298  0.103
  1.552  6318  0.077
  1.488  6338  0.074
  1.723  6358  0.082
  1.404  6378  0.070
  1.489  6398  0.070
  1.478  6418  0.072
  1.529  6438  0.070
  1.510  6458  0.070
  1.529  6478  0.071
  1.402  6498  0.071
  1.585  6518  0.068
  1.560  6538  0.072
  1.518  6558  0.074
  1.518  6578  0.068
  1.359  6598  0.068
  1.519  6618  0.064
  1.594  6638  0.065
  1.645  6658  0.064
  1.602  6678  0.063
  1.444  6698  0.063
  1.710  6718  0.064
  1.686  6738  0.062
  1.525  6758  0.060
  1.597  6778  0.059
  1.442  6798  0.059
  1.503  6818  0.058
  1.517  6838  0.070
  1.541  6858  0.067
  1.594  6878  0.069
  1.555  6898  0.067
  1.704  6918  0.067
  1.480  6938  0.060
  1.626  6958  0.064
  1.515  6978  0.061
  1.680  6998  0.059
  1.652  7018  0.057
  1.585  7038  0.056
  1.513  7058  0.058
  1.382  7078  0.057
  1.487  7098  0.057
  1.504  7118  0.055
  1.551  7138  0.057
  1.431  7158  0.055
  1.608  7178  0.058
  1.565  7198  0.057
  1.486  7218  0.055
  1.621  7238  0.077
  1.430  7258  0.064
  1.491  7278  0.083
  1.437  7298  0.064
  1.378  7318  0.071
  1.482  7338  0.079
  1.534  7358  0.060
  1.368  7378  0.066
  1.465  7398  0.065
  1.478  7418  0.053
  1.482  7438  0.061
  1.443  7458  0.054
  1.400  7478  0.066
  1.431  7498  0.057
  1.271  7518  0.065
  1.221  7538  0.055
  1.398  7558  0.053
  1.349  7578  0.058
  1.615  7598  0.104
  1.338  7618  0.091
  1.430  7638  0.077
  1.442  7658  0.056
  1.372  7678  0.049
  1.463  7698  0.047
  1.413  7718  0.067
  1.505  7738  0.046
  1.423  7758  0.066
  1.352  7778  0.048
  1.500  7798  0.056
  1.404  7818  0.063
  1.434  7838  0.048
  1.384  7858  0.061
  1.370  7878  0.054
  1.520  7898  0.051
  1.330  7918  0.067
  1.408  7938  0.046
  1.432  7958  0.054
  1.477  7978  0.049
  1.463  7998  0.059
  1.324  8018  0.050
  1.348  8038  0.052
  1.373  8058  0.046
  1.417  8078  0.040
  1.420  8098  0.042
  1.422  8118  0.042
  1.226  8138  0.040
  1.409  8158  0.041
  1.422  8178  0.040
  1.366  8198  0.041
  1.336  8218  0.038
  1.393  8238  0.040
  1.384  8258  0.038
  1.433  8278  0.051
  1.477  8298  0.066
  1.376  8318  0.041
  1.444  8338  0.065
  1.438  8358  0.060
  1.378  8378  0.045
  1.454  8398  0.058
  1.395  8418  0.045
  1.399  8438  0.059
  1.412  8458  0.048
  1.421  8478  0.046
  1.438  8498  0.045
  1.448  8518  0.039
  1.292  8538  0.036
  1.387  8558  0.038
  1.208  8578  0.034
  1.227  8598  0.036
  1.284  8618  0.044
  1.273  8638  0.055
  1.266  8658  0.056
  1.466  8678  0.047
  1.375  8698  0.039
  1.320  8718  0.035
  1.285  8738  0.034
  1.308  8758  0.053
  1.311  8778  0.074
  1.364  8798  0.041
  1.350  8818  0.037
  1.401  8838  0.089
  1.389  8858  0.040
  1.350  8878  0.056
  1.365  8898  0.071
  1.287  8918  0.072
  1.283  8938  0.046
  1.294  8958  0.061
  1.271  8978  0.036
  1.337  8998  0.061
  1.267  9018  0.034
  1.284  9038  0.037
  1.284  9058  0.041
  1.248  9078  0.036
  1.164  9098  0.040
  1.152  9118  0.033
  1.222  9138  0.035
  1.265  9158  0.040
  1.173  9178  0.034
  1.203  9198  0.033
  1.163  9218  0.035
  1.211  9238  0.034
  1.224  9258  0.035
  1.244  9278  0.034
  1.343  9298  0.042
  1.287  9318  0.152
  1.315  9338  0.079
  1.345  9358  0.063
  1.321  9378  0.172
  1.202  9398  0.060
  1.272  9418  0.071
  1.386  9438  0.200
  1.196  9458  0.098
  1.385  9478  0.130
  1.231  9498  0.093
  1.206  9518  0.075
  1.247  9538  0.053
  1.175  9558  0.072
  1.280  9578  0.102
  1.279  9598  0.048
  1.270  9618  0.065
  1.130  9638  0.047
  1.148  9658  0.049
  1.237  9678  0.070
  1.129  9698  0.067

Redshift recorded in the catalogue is 0.456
